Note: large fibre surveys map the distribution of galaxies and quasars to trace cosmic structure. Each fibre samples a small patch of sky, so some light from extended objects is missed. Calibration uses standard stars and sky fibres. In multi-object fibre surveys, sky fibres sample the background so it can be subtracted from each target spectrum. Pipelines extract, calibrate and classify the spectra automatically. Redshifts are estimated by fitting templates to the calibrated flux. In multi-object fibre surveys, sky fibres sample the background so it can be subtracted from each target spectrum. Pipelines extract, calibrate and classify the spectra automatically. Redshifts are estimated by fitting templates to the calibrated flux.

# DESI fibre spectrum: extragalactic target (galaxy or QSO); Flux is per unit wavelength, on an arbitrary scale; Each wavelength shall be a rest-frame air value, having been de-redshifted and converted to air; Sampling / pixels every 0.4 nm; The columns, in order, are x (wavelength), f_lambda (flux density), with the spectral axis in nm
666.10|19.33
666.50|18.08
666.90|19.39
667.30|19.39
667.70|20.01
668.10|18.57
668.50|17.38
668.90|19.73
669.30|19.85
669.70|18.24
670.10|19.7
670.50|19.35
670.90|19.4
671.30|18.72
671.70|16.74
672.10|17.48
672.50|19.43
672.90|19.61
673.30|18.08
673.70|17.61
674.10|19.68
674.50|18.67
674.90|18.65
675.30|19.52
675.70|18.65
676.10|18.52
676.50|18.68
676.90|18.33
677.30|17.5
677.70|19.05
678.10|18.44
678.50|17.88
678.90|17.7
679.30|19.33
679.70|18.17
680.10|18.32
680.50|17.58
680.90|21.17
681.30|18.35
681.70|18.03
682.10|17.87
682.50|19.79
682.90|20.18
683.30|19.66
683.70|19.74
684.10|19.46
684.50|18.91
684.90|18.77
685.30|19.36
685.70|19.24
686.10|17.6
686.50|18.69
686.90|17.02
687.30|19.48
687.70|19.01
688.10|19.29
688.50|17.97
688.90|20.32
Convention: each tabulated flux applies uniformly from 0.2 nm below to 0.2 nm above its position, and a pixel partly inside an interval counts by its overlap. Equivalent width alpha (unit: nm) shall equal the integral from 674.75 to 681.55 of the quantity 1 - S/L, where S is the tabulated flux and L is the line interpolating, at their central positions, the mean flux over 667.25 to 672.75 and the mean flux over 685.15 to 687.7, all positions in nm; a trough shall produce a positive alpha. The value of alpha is 0.05 nm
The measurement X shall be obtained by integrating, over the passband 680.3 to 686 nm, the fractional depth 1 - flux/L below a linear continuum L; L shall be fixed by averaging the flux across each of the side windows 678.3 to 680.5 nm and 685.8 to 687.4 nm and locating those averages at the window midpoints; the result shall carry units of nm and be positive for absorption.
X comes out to -0.29 nm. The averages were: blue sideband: 18.2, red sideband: 18.2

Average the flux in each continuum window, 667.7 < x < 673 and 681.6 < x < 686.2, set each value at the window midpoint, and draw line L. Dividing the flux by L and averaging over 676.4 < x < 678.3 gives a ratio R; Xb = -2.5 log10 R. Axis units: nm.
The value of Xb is 0.03 mag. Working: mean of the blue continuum 18.8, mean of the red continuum 19.1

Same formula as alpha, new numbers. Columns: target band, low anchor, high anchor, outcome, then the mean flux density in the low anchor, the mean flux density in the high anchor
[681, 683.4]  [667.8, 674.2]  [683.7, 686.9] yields -0.033 nm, 18.7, 18.8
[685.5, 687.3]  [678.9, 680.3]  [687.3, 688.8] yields 0.055 nm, 18.5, 19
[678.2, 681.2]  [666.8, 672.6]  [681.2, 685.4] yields 0.074 nm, 18.9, 19.1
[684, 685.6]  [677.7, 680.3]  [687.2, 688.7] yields -0.034 nm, 18.4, 18.9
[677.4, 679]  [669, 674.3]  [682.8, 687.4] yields 0.052 nm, 18.8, 19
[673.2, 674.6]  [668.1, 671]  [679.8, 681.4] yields 0.032 nm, 19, 18.8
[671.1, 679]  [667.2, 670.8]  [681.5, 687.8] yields 0.248 nm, 19.1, 18.9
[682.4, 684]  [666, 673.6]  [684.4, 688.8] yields -0.093 nm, 18.8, 18.7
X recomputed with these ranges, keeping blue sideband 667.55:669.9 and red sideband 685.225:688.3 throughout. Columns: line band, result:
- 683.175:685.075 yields -0.06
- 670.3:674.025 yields 0.07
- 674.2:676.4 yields 0.00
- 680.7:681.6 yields -0.04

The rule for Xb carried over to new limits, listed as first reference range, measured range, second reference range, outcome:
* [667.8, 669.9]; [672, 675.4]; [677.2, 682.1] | -0.01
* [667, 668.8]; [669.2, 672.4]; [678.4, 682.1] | 0.01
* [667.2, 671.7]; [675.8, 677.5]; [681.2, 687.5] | 0.04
